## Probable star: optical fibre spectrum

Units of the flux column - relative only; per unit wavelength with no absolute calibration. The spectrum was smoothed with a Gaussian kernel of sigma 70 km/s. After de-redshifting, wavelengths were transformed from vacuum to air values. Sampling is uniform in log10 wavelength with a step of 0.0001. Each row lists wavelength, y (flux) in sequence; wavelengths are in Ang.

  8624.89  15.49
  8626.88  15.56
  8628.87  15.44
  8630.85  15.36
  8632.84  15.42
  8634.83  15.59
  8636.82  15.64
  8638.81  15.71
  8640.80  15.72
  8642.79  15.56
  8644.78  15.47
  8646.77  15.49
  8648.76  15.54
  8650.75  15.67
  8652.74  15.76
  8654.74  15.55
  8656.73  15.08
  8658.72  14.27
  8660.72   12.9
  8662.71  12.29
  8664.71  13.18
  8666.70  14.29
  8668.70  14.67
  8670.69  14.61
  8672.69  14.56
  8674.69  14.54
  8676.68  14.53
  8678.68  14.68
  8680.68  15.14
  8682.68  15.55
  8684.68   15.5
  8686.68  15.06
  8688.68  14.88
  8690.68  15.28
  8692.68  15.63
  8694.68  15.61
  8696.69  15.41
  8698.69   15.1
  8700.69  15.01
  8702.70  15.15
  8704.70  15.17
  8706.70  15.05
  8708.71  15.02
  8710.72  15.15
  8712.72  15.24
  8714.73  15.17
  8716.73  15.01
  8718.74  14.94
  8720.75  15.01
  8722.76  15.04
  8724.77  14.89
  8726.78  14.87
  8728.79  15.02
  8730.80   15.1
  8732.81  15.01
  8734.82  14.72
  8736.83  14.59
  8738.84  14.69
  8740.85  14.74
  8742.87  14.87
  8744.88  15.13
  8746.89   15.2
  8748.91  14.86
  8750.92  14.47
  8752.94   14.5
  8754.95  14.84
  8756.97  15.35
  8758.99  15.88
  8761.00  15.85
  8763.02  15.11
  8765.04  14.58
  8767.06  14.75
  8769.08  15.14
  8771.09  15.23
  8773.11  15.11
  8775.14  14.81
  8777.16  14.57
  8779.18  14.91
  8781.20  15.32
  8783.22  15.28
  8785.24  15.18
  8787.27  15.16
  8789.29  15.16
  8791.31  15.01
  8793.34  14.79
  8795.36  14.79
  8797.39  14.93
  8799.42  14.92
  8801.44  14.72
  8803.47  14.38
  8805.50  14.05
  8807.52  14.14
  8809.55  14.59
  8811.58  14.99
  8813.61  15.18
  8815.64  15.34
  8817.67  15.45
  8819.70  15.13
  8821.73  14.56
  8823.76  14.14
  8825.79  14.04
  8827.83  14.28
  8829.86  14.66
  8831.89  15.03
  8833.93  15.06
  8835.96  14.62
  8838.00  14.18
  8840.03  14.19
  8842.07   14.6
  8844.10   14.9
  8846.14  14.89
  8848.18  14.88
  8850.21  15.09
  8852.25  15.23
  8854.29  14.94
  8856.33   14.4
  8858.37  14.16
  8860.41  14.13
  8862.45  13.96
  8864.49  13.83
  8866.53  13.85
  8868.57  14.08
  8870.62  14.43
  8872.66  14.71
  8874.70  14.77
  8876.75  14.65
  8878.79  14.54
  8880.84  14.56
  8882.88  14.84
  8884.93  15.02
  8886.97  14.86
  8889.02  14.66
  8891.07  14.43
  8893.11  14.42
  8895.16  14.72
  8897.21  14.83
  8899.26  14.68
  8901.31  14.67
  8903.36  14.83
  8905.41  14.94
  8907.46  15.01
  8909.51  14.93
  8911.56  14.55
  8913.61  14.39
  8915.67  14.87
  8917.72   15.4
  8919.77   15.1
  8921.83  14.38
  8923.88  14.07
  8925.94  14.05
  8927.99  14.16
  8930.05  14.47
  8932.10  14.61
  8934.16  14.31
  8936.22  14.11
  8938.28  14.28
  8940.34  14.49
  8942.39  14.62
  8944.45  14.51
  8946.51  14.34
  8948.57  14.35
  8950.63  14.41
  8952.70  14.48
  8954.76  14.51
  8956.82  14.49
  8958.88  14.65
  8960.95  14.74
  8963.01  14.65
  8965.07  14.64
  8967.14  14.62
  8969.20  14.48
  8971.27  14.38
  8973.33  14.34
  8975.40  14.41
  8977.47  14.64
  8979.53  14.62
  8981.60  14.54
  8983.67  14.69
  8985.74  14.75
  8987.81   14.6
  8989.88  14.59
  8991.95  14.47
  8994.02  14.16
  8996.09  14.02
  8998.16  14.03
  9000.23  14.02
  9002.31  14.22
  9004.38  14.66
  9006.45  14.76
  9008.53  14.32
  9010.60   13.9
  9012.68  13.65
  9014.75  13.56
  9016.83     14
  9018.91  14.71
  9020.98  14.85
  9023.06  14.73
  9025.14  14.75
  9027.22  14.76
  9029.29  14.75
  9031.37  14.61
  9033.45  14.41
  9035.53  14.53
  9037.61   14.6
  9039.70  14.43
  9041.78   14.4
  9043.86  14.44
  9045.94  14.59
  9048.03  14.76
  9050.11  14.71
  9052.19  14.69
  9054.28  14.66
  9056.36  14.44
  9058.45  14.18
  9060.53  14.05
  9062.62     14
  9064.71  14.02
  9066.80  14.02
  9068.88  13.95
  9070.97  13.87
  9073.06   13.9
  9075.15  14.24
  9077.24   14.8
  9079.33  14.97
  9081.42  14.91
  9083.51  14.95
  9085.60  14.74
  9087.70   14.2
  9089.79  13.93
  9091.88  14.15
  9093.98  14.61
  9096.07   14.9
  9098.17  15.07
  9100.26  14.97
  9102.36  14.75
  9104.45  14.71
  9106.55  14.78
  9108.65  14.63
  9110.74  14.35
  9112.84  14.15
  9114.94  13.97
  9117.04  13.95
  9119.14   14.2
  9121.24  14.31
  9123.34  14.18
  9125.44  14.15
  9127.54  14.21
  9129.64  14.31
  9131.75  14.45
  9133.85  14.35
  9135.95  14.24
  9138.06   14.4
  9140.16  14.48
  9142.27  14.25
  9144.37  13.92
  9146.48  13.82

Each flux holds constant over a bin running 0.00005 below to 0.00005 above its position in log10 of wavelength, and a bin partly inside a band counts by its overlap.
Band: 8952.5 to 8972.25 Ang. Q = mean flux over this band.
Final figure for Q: 14.6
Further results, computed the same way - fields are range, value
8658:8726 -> 14.8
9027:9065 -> 14.5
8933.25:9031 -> 14.4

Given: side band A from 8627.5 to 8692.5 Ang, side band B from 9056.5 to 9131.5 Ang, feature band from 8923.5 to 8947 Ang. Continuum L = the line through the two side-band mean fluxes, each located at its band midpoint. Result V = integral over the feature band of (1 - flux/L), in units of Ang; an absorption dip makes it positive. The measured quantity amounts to 0.4 Ang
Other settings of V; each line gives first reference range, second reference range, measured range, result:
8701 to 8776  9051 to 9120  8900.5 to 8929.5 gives 0.1 Ang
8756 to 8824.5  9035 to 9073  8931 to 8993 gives 0.2 Ang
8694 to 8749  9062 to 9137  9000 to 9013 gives 0.3 Ang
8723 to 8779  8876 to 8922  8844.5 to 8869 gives 0.6 Ang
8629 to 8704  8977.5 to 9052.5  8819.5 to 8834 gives 0.2 Ang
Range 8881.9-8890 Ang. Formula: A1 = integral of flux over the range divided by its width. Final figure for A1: 14.8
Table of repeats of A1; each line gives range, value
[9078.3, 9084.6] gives 15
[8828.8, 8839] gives 14.7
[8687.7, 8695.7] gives 15.3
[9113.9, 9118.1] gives 14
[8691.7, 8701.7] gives 15.3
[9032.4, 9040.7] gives 14.5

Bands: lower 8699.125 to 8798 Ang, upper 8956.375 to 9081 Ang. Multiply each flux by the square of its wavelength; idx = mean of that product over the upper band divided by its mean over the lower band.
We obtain 1.02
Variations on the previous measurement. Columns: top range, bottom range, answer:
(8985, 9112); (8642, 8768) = 1.04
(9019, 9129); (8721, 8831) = 1.04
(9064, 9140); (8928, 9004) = 1.03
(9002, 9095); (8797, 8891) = 1.03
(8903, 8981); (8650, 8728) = 1.04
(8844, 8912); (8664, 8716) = 1.02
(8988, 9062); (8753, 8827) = 1.02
